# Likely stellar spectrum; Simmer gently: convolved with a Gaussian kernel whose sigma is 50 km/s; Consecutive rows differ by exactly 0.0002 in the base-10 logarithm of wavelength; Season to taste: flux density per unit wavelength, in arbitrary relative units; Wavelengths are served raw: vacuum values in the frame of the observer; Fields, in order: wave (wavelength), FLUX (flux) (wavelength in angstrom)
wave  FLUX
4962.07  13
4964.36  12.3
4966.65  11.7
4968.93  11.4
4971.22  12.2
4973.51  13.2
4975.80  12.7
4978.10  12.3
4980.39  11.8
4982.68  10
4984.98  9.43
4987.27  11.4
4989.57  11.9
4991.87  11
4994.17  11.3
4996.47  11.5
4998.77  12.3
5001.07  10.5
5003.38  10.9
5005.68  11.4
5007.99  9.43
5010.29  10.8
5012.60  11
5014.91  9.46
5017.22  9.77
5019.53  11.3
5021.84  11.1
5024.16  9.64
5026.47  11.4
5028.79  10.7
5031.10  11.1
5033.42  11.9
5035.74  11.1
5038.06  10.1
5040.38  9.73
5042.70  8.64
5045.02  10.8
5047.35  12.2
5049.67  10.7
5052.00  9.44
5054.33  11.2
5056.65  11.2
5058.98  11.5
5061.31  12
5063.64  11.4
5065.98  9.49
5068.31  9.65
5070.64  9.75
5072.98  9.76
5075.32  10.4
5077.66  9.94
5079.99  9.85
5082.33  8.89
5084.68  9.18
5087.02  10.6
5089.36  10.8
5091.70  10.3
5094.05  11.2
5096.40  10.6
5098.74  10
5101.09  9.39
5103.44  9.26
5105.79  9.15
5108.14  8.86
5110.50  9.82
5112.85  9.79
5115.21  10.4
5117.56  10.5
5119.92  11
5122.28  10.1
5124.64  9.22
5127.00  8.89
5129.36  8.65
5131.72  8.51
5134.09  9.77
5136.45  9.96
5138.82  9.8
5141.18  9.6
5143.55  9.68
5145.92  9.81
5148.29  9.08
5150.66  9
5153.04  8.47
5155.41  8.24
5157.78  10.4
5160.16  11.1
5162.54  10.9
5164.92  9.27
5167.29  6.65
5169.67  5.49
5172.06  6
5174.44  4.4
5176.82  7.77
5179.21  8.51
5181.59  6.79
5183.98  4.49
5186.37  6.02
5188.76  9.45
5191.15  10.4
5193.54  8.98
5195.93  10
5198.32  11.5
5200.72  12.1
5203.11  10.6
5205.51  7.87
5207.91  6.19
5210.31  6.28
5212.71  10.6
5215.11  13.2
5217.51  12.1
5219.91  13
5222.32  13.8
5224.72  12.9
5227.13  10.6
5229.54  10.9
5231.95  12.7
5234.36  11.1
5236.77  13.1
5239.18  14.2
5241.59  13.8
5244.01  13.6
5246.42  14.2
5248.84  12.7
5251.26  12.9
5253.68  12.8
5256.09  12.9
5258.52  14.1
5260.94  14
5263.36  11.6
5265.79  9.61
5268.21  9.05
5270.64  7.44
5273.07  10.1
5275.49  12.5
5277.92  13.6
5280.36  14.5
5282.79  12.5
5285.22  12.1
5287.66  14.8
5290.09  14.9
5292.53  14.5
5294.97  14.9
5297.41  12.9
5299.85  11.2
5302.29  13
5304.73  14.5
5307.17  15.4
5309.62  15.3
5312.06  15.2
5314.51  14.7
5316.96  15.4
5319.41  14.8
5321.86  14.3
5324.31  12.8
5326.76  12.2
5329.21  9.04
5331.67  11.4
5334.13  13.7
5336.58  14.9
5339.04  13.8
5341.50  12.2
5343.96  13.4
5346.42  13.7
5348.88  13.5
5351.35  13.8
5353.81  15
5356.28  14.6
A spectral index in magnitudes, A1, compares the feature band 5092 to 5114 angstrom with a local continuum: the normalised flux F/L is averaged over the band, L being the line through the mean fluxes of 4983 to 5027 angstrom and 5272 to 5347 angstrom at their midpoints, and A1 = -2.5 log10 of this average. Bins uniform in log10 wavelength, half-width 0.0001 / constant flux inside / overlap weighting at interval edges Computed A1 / 0.19 mag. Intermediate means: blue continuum 10.8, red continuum 13.5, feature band 9.8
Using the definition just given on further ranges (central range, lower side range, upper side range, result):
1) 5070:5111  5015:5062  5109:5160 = 0.03 mag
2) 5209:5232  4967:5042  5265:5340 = 0.09 mag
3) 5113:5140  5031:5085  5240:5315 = 0.16 mag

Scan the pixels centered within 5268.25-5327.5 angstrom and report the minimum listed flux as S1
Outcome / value 7.44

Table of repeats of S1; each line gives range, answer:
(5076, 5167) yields 8.24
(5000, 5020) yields 9.43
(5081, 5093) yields 8.89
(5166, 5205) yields 4.4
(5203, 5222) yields 6.19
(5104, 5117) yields 8.86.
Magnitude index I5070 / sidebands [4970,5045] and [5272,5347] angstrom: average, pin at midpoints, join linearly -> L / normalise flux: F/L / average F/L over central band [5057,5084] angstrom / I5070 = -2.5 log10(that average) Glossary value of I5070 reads 0.124 mag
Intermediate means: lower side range 11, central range 10.2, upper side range 13.5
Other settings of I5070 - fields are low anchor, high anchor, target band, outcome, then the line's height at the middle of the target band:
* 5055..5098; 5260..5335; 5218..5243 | -0.04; 12.2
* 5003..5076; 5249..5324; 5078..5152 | 0.17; 11.4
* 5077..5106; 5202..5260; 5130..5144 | 0.12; 10.6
